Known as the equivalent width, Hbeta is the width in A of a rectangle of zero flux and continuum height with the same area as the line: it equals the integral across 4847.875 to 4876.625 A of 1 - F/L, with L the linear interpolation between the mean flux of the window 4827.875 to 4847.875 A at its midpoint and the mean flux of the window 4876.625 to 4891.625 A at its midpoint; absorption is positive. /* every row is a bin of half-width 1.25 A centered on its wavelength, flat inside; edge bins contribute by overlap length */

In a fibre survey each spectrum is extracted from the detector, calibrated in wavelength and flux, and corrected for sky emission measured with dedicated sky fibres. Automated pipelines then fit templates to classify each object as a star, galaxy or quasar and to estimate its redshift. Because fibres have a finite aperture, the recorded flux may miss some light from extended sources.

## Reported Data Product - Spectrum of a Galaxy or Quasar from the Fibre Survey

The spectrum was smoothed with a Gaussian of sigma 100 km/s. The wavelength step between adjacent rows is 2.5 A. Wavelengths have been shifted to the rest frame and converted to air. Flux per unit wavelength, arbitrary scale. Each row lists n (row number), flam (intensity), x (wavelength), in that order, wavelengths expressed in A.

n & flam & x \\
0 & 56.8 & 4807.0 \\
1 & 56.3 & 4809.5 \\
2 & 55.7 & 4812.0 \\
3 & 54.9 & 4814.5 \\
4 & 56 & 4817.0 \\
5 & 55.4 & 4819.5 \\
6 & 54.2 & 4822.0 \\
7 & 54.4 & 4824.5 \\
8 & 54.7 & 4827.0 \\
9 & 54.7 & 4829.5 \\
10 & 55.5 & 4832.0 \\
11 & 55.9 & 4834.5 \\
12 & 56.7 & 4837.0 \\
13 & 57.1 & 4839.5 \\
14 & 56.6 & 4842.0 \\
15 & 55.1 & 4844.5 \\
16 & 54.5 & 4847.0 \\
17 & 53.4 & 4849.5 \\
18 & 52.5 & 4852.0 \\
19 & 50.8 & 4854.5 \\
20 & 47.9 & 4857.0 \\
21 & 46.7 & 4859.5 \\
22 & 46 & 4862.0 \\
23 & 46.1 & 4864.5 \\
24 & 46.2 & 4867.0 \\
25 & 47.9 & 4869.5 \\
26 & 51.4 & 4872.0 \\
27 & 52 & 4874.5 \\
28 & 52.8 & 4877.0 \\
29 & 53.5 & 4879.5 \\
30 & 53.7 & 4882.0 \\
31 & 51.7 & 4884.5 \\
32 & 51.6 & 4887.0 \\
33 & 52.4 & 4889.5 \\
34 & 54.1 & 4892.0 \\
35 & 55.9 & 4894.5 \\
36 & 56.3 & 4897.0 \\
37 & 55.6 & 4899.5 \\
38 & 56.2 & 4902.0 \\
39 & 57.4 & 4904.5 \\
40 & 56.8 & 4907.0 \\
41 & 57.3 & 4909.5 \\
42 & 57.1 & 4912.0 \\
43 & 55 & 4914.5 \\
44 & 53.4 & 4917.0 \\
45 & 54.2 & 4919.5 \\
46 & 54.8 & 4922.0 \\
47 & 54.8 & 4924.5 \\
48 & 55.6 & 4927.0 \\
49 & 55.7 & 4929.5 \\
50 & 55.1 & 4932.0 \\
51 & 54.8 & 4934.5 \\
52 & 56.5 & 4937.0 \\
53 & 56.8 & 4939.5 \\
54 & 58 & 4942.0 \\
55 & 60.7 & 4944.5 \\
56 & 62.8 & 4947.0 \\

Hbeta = 2.5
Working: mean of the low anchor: 55.8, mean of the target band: 49.4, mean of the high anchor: 52.7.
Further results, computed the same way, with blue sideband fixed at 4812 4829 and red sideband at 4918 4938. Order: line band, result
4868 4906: 1.1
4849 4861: 1.1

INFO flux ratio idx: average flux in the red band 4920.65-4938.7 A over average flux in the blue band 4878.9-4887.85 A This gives 1.1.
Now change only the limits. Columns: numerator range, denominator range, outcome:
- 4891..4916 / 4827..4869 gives 1.08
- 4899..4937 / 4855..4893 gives 1.11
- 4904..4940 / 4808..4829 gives 1.01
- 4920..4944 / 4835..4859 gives 1.04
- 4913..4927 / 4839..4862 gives 1.05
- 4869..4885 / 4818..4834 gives 0.95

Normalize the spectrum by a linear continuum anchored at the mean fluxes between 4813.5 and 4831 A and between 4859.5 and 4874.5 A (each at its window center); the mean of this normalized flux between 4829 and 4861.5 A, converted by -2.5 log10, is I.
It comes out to -0.04 mag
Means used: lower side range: 54.9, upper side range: 47.8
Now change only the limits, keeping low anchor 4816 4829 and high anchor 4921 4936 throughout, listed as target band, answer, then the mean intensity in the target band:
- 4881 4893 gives 0.05 mag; 52.6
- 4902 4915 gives -0.03 mag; 56.8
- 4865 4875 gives 0.13 mag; 48.9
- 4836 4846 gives -0.03 mag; 56.3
